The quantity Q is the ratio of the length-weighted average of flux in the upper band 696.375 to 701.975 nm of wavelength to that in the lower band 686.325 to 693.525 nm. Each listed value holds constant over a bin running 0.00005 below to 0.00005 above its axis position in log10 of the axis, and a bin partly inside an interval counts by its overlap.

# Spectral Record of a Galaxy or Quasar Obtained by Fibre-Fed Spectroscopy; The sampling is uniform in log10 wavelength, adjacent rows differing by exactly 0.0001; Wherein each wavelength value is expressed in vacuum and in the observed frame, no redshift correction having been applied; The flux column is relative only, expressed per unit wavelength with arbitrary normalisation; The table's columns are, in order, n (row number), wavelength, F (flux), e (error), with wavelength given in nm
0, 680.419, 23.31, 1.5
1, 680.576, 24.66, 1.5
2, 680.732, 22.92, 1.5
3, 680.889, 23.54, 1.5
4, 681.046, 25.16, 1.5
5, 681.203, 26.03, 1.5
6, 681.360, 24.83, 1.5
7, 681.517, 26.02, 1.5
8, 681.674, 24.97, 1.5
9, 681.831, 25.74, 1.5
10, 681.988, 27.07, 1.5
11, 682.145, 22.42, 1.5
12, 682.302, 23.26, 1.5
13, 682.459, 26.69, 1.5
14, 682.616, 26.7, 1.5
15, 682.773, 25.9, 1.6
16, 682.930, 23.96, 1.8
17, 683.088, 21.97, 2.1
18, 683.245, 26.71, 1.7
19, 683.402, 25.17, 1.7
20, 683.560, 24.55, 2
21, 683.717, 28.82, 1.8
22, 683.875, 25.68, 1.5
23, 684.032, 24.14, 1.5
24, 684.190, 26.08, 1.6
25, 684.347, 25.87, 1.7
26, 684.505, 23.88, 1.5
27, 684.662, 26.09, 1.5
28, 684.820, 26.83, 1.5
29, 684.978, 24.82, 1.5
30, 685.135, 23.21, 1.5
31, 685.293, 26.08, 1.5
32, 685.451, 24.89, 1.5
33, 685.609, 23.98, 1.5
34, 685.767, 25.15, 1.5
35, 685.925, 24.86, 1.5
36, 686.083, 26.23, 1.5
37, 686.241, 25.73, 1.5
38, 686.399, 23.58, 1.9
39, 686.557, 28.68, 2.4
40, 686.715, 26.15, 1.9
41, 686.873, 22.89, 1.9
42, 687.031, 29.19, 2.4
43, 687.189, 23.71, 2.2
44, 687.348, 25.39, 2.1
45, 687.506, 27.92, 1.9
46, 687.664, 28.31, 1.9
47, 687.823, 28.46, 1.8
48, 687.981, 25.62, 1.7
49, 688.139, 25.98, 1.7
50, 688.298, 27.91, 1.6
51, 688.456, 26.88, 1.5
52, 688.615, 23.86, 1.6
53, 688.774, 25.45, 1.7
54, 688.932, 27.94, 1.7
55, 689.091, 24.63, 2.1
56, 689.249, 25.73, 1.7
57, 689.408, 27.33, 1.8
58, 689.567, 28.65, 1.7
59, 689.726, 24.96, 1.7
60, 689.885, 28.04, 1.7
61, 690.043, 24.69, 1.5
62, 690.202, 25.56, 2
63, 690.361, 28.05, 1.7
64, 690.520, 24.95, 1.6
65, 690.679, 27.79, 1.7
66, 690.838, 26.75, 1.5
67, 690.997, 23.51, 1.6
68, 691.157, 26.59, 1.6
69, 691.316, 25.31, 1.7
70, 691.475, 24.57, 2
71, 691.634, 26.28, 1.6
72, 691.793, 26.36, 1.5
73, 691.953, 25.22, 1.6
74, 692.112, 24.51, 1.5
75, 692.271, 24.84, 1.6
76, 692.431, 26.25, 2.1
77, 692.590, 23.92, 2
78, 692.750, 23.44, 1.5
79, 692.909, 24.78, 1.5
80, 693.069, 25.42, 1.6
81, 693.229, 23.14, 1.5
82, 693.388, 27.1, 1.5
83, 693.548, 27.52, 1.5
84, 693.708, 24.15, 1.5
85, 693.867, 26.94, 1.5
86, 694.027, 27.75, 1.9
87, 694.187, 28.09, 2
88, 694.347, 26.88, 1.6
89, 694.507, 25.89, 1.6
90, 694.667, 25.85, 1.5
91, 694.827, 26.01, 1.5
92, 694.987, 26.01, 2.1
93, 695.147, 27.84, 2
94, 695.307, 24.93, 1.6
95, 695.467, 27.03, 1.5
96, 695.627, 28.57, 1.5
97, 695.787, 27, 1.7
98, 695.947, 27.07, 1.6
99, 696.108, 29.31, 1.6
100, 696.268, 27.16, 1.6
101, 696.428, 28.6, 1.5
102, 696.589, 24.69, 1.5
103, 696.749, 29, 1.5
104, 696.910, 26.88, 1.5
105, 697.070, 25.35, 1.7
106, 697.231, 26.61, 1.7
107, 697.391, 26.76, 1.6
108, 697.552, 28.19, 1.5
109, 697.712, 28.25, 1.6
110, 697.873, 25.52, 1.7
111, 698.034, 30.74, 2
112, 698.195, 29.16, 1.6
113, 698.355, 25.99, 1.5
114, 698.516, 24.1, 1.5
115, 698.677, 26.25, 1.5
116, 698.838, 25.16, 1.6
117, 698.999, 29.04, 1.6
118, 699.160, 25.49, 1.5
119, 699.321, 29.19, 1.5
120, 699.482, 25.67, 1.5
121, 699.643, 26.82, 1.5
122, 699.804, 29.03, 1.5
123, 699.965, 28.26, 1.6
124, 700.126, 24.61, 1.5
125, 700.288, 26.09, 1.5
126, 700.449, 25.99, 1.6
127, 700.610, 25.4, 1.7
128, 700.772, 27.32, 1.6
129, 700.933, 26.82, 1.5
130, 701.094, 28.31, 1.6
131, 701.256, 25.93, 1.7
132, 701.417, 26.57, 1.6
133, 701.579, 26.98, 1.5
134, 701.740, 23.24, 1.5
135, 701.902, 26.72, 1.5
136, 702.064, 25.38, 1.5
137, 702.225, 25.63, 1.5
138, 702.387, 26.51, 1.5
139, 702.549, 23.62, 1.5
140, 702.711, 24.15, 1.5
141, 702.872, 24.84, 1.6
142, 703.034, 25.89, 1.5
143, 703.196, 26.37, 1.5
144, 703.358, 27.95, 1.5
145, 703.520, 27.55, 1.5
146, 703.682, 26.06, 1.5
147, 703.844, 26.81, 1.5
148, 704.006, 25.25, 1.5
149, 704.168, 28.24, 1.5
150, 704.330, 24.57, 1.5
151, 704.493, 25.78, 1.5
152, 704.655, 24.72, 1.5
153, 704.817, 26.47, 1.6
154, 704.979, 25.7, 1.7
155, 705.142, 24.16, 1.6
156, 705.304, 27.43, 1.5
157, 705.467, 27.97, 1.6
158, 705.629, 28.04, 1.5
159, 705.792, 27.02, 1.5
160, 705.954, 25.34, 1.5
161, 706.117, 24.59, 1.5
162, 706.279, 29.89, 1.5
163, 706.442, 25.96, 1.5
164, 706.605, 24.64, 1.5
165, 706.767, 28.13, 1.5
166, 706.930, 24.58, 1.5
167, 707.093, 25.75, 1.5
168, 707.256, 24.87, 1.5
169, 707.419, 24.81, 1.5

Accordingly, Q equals 1.03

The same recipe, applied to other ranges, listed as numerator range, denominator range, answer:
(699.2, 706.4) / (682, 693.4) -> 1.03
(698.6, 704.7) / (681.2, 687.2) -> 1.04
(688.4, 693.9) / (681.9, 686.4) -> 1.02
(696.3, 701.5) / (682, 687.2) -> 1.06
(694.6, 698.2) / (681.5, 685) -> 1.07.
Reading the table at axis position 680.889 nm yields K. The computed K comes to 23.54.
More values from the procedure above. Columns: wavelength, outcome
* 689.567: 28.65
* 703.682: 26.06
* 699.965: 28.26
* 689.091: 24.63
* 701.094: 28.31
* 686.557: 28.68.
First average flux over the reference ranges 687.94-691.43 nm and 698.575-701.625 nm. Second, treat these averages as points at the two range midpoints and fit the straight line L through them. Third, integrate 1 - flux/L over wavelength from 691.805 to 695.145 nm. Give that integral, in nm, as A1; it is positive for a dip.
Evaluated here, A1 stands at 0.08 nm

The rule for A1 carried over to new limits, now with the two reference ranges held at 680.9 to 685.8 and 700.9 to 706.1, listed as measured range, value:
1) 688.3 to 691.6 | -0.08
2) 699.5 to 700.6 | -0.03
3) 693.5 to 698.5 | -0.25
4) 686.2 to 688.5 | -0.09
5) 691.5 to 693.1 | 0.03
